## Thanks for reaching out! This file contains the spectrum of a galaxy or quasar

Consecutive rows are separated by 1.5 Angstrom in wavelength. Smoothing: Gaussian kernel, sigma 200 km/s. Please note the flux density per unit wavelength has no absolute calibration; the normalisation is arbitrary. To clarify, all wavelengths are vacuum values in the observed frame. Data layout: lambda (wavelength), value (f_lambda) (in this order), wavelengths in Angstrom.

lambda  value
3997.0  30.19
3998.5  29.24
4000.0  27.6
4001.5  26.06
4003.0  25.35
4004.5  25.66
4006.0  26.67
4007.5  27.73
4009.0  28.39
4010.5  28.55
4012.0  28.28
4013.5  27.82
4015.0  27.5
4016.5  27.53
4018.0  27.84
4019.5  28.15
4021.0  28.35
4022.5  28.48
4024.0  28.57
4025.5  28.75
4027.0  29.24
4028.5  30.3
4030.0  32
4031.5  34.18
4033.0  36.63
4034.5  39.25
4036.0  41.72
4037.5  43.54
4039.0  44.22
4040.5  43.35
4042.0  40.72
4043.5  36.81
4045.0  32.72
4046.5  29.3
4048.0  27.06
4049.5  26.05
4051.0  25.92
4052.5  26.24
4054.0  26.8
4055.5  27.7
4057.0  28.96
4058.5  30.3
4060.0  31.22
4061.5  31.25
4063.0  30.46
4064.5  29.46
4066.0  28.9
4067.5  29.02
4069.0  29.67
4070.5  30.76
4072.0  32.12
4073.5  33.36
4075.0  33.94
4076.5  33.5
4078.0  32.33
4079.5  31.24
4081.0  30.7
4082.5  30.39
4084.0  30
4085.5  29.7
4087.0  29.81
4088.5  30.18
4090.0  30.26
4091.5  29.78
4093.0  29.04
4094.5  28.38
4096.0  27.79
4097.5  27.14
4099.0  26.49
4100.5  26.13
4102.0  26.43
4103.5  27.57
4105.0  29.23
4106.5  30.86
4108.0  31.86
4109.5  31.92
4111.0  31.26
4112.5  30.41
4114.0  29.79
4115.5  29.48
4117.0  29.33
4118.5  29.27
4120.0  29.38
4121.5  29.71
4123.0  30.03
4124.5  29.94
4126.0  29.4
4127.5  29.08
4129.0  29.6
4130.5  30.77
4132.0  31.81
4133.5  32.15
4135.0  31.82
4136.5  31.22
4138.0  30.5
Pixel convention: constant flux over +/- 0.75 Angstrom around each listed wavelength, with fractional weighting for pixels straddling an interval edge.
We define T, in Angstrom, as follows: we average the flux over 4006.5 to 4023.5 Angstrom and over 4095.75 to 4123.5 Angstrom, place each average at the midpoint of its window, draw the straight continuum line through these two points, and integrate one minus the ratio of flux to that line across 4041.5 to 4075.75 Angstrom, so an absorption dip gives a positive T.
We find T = -2.1 Angstrom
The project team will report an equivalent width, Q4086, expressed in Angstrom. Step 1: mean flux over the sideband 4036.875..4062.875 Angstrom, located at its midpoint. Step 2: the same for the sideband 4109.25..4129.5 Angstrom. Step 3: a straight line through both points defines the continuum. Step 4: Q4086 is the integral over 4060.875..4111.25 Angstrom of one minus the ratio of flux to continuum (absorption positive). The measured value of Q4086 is 1.7 Angstrom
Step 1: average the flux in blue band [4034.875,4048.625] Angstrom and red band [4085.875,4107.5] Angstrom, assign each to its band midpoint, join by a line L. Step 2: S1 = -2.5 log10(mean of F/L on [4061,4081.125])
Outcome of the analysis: 0.06 mag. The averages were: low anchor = 37.9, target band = 31.2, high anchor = 28.6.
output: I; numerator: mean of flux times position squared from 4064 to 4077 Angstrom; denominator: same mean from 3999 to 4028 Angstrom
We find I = 1.2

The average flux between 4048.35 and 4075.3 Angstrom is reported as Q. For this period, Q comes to 29.5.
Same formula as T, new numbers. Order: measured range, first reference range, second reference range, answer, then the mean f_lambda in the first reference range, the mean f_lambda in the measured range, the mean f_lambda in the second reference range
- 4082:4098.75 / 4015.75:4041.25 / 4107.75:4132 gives 1.09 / 33.7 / 29.2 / 30.1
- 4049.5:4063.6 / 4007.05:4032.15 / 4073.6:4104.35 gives 0.33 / 28.9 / 28.6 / 29.6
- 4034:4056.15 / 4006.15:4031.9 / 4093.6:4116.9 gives -4.00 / 28.8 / 34.1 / 29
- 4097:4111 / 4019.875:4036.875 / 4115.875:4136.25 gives 0.87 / 32.5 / 28.8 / 30.2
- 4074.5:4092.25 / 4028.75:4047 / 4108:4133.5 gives 1.41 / 37.8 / 30.9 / 30.2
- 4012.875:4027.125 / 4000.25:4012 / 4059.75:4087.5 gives -0.18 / 27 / 28.2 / 30.9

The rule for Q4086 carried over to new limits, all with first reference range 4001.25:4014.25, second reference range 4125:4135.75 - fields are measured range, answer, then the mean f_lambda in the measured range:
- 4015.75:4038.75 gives -4.0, 32.6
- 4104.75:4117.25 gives -0.2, 30.6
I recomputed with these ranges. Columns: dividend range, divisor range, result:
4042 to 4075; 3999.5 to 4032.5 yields 1.08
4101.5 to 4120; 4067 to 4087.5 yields 0.97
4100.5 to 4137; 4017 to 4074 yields 0.98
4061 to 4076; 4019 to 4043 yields 0.90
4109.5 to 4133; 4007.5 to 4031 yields 1.10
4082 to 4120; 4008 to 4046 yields 0.92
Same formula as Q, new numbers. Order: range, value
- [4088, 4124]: 29.2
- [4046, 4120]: 29.6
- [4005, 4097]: 30.9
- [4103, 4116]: 30.3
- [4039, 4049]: 35.5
